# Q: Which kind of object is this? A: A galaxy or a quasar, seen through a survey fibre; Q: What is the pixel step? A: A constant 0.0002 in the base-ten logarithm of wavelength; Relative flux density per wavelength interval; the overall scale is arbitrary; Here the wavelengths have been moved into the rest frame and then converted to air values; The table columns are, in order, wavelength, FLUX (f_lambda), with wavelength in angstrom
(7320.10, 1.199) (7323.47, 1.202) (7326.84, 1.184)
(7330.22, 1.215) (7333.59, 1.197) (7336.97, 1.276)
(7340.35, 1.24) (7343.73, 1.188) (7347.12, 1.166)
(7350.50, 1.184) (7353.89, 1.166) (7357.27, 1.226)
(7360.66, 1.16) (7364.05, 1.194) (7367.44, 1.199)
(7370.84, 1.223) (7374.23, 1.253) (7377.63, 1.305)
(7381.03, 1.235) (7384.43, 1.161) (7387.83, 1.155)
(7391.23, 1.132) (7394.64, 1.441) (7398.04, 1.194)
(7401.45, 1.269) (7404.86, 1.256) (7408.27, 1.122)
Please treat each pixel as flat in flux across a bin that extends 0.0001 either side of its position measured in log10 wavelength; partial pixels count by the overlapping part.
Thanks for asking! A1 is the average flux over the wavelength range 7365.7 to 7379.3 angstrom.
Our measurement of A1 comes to 1.24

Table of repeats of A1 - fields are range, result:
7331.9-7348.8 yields 1.21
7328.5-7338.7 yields 1.23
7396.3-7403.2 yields 1.23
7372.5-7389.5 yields 1.22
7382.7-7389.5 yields 1.16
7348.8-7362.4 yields 1.18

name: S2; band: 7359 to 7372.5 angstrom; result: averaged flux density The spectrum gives 1.19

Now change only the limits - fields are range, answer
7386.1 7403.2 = 1.24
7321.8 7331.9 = 1.2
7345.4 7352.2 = 1.17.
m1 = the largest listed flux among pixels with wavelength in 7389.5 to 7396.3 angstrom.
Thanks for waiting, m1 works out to 1.441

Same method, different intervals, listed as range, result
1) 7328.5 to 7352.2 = 1.276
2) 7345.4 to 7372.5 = 1.226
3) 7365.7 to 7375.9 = 1.253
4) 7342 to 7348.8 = 1.188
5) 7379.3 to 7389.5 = 1.235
